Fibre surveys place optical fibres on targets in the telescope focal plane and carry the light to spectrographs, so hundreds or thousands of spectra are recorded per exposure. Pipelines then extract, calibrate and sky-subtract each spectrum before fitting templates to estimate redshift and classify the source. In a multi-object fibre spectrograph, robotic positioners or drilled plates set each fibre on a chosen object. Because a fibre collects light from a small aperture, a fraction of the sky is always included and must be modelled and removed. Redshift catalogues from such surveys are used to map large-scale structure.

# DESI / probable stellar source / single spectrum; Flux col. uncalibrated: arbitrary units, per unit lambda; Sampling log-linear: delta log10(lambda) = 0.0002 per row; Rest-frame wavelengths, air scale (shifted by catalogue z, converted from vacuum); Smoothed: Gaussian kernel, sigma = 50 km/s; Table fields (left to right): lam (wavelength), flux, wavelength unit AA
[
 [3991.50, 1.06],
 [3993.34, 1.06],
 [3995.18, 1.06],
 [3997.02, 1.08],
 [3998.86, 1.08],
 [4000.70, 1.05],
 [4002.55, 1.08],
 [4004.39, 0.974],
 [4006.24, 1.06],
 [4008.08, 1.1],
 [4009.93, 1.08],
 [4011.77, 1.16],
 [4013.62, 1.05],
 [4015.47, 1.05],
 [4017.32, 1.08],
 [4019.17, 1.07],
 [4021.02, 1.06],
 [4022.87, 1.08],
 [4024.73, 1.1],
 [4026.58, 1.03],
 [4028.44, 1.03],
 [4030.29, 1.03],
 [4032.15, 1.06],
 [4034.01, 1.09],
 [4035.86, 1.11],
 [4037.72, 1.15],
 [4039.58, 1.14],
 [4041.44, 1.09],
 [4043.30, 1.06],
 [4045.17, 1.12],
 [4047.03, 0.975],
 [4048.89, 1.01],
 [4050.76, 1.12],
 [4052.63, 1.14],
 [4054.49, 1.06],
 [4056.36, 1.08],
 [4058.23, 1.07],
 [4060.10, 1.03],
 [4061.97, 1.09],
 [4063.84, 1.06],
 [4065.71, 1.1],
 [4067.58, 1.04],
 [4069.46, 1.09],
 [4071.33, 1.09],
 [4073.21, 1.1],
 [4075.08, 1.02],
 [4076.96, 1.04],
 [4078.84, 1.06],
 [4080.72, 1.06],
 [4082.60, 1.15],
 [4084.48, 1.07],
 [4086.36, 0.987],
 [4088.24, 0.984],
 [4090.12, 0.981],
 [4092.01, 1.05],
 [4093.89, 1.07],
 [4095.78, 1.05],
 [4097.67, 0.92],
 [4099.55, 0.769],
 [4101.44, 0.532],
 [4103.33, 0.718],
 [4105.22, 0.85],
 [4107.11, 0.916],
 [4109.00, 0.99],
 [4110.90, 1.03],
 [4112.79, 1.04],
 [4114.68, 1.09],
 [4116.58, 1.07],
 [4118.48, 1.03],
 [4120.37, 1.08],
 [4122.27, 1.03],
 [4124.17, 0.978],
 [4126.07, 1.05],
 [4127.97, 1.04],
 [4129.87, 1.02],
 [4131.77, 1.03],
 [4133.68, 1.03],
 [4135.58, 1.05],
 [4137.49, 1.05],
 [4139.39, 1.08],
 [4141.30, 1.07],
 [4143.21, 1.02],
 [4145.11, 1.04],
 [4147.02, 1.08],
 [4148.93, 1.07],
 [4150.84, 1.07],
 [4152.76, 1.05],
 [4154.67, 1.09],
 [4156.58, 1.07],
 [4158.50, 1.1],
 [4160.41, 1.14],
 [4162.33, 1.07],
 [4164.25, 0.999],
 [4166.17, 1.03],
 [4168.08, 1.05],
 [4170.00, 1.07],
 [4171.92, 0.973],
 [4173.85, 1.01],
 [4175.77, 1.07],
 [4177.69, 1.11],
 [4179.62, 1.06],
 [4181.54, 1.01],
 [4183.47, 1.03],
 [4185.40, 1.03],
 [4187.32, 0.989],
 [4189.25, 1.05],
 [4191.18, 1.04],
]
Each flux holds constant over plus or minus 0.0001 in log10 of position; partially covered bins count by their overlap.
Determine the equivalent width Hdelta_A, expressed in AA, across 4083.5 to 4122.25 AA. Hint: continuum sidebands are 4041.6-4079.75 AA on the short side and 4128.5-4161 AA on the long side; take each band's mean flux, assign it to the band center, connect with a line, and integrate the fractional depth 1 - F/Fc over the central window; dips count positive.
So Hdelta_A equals 3.7 AA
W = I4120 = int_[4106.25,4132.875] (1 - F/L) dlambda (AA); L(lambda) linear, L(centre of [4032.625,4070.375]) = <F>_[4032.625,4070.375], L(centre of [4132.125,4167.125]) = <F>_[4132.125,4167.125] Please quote 1.0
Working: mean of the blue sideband 1.08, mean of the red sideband 1.06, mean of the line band 1.03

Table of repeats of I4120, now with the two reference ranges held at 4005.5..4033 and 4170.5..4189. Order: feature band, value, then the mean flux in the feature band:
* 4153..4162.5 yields -0.5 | 1.09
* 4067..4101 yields 1.1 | 1.02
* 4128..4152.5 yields -0.2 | 1.05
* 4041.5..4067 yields -0.2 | 1.07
